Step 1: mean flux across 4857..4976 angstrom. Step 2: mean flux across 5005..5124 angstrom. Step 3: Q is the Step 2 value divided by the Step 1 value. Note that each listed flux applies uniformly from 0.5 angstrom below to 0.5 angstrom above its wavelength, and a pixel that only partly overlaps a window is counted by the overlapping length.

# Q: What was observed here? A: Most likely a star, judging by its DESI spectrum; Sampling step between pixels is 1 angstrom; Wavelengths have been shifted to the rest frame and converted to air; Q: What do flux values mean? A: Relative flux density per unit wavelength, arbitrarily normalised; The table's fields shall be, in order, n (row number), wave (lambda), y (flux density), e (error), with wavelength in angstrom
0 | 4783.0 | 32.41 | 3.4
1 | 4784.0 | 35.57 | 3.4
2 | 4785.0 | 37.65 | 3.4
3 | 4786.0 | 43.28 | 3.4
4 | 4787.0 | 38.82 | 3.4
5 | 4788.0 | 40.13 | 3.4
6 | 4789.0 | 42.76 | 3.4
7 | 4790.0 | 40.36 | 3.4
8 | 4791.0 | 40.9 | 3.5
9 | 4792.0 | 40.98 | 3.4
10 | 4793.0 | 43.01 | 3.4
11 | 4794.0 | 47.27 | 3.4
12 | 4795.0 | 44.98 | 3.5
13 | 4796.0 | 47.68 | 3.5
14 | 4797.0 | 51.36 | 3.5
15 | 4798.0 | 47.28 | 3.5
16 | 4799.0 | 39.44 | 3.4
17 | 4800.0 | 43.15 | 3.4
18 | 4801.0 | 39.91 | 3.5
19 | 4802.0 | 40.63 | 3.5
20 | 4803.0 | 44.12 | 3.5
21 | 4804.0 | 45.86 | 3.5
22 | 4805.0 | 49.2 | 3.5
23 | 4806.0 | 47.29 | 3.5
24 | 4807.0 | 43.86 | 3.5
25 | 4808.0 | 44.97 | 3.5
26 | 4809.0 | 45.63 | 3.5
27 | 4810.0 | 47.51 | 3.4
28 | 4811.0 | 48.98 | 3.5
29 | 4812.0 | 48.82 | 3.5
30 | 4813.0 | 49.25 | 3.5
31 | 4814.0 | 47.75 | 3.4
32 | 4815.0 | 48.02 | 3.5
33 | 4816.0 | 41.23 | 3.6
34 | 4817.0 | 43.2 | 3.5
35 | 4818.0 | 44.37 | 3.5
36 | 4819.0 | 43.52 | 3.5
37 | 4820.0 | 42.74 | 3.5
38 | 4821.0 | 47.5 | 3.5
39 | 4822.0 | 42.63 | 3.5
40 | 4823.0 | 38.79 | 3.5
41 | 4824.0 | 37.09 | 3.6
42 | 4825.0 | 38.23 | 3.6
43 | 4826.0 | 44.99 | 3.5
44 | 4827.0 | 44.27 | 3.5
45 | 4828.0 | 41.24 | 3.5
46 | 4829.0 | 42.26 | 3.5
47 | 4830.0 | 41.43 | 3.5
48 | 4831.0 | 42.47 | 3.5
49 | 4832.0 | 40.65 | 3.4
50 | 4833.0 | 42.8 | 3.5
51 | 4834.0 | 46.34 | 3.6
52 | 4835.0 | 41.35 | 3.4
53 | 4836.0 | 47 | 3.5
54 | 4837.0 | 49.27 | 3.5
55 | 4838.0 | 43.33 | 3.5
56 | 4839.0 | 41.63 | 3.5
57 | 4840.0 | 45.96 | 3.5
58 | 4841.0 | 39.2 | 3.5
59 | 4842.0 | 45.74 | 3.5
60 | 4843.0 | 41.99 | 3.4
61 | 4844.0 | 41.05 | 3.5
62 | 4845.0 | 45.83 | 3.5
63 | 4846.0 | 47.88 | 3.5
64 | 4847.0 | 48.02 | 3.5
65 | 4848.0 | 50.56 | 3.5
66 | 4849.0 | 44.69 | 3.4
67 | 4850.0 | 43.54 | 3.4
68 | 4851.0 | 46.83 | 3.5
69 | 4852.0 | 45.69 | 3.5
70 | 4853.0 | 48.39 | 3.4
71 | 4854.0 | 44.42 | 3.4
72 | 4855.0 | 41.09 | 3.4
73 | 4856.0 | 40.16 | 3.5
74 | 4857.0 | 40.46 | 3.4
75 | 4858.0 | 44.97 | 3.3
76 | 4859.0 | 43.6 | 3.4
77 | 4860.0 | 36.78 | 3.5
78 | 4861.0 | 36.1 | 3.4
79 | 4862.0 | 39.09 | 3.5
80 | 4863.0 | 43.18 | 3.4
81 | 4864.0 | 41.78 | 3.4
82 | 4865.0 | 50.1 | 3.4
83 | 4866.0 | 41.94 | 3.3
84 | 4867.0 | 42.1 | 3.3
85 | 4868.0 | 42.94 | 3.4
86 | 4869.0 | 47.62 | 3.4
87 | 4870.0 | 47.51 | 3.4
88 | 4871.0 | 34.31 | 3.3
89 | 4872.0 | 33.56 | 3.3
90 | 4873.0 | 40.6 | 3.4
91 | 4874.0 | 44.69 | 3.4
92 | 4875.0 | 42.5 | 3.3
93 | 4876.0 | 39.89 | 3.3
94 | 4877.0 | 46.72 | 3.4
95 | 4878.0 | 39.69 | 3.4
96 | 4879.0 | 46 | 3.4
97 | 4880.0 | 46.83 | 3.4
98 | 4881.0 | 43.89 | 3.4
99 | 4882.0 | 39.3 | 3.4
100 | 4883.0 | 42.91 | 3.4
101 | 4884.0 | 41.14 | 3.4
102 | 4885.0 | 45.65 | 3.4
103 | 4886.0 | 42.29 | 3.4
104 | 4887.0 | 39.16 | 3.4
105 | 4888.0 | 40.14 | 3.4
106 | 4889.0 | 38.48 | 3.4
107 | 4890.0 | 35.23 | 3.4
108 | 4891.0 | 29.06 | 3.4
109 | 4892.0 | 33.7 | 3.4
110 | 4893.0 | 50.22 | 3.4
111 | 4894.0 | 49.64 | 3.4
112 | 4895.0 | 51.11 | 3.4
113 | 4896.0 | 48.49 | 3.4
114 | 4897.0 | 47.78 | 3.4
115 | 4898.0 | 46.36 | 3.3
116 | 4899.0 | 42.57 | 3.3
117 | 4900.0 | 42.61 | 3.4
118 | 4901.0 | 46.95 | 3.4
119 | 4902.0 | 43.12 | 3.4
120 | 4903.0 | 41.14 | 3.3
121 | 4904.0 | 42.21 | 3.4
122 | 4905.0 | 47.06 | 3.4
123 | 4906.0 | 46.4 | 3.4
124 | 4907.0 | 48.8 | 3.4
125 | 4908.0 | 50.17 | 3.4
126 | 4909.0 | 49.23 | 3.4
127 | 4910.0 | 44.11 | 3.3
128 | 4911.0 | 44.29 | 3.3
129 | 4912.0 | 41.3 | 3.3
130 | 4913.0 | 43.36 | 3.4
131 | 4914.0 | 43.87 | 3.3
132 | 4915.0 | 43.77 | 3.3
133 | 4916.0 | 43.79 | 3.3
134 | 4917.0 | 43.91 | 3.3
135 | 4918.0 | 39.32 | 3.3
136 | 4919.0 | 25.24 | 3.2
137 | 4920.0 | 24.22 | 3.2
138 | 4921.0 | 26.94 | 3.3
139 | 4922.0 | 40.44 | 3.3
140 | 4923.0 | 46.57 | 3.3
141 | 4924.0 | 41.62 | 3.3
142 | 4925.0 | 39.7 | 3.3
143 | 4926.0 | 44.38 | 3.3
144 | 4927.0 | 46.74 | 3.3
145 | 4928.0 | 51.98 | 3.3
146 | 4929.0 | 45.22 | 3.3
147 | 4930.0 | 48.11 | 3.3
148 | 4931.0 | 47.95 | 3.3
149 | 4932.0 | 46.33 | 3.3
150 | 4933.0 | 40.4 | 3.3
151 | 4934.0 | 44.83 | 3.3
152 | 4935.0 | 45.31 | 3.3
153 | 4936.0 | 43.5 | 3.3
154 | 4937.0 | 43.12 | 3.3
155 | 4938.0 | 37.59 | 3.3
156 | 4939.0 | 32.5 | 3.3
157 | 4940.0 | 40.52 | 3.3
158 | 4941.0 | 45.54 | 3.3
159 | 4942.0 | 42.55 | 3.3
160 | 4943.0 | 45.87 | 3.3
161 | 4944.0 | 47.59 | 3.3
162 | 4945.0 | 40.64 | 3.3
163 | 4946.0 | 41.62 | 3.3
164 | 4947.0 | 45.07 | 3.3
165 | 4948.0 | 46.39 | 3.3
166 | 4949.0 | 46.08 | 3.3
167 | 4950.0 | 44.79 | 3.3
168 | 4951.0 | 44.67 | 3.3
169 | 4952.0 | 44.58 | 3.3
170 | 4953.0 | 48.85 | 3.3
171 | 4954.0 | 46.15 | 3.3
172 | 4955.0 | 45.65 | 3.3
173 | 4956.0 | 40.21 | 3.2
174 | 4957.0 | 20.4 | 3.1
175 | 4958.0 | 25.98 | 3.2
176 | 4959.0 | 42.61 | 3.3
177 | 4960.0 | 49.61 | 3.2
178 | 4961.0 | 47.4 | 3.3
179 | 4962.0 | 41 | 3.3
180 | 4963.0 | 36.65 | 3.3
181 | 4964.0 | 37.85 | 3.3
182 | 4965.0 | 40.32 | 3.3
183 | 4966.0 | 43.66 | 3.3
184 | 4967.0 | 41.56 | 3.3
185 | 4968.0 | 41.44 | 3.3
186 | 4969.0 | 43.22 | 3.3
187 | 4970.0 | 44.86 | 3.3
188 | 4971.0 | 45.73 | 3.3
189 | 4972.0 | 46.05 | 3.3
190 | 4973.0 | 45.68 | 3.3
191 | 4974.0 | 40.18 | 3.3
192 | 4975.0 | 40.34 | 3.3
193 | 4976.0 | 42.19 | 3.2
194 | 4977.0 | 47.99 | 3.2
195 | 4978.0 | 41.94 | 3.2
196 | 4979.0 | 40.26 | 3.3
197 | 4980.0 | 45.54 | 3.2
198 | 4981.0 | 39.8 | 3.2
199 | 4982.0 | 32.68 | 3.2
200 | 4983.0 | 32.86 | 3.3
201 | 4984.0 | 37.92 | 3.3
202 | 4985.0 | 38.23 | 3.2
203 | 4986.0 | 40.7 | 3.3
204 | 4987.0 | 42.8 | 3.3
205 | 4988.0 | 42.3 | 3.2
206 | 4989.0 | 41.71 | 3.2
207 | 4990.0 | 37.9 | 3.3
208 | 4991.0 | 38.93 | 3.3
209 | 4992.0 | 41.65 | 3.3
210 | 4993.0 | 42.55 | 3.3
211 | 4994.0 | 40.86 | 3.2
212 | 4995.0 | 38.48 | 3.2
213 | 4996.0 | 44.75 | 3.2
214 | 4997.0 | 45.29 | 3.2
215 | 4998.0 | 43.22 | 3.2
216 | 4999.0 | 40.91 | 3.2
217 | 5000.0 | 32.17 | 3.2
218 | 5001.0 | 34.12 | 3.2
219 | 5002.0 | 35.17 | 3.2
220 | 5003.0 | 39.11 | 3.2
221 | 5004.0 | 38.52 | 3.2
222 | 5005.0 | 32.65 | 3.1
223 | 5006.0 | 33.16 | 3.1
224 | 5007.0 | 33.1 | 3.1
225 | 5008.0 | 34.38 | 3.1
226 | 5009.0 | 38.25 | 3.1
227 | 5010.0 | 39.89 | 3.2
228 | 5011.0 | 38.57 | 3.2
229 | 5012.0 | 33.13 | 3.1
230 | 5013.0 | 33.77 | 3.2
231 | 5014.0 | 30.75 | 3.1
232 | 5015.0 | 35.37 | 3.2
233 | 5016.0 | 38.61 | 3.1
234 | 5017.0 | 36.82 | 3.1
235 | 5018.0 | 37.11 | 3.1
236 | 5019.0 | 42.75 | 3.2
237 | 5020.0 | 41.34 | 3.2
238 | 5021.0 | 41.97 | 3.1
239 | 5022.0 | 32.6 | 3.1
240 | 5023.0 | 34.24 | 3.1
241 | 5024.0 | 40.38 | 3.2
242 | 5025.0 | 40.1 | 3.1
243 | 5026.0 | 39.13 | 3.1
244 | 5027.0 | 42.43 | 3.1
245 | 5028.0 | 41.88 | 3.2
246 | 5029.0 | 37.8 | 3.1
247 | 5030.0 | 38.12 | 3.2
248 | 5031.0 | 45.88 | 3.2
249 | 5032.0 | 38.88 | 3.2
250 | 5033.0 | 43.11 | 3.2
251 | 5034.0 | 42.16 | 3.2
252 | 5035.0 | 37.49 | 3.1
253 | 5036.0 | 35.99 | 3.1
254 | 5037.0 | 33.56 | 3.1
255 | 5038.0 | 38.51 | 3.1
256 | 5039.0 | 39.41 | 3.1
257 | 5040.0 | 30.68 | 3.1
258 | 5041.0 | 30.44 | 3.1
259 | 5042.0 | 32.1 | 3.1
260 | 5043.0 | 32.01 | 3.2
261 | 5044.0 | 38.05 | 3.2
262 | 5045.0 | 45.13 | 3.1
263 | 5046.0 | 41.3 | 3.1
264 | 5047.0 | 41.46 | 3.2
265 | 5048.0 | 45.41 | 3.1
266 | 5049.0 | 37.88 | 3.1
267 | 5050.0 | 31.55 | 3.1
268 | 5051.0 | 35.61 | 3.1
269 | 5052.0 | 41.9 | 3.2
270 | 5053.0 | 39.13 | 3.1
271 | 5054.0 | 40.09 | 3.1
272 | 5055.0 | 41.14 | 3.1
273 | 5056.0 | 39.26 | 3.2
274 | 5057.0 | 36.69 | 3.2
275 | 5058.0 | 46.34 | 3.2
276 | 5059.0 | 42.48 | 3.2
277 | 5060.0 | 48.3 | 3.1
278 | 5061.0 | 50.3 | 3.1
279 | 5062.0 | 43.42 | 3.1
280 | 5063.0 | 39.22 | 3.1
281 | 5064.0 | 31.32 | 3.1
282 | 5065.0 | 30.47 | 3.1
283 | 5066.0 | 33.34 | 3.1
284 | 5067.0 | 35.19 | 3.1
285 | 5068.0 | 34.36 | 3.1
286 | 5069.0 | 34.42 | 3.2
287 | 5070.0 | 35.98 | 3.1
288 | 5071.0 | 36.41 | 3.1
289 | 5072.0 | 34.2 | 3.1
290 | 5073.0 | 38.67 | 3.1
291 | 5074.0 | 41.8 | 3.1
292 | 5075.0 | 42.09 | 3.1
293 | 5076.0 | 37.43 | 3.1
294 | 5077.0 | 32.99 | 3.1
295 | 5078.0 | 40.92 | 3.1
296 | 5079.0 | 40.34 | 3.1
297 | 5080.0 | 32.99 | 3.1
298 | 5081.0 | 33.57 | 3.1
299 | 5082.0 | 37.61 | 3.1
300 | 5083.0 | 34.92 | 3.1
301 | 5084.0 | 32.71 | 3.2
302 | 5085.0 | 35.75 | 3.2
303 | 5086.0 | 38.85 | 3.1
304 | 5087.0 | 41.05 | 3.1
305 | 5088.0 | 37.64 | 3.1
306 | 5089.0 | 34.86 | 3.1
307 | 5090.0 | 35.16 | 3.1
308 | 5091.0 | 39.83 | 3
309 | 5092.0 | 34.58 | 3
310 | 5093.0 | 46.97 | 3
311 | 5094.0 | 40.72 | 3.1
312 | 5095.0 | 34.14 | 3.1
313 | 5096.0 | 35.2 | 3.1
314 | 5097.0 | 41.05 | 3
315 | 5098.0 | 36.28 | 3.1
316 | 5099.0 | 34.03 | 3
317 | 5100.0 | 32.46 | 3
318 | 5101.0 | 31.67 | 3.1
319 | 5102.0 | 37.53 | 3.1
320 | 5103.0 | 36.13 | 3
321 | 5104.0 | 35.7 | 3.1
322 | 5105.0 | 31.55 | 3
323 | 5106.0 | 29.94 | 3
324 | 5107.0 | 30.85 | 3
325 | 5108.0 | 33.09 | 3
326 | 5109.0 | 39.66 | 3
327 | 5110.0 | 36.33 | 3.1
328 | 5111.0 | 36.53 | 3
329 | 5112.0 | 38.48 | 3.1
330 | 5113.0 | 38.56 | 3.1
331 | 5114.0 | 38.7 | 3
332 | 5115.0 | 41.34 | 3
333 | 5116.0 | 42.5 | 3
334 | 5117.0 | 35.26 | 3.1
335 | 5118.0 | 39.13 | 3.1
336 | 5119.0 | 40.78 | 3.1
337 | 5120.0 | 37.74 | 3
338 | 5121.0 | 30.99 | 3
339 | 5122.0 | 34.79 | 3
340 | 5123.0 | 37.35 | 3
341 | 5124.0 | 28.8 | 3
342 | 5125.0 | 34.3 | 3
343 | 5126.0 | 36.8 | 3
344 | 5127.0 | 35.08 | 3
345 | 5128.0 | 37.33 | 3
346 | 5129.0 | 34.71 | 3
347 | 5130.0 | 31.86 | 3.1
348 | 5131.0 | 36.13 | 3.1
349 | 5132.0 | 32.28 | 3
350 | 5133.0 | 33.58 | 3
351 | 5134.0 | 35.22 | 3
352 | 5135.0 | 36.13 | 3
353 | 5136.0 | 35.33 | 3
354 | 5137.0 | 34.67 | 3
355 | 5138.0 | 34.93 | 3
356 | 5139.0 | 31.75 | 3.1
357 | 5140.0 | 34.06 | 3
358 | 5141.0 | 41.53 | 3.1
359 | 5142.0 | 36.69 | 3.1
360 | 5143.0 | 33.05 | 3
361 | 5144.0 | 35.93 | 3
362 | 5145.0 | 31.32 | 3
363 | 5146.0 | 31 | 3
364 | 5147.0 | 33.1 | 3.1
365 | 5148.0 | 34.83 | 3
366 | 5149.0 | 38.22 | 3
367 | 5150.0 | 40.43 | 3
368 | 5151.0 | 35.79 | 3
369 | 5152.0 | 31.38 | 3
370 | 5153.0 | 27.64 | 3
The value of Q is 0.9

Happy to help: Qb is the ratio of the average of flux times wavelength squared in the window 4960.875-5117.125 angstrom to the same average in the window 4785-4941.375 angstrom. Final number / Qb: 0.95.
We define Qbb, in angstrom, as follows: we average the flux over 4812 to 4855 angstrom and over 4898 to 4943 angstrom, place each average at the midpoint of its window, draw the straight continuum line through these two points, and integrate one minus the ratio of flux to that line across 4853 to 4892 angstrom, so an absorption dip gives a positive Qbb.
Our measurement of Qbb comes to 1.9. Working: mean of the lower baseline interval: 44.1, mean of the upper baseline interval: 42.8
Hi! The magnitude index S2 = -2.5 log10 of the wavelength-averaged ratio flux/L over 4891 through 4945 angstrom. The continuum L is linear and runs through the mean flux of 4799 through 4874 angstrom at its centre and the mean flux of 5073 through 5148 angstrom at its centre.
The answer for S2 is -0.048 mag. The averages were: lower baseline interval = 43.6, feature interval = 43.2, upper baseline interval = 36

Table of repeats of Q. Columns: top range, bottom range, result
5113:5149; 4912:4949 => 0.84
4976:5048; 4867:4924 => 0.91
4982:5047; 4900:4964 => 0.90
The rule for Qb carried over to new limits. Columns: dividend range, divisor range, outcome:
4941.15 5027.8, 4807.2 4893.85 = 0.99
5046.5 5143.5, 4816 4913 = 0.93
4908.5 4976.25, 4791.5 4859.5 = 1.00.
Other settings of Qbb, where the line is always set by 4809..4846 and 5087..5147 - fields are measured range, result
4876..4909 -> -1.20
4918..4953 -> -1.28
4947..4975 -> -1.48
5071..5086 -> -0.02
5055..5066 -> -0.91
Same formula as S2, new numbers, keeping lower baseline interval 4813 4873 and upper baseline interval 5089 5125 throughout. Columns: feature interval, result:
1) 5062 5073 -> 0.07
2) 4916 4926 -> 0.11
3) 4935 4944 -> -0.03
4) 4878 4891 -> 0.03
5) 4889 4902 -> -0.04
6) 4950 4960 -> -0.01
